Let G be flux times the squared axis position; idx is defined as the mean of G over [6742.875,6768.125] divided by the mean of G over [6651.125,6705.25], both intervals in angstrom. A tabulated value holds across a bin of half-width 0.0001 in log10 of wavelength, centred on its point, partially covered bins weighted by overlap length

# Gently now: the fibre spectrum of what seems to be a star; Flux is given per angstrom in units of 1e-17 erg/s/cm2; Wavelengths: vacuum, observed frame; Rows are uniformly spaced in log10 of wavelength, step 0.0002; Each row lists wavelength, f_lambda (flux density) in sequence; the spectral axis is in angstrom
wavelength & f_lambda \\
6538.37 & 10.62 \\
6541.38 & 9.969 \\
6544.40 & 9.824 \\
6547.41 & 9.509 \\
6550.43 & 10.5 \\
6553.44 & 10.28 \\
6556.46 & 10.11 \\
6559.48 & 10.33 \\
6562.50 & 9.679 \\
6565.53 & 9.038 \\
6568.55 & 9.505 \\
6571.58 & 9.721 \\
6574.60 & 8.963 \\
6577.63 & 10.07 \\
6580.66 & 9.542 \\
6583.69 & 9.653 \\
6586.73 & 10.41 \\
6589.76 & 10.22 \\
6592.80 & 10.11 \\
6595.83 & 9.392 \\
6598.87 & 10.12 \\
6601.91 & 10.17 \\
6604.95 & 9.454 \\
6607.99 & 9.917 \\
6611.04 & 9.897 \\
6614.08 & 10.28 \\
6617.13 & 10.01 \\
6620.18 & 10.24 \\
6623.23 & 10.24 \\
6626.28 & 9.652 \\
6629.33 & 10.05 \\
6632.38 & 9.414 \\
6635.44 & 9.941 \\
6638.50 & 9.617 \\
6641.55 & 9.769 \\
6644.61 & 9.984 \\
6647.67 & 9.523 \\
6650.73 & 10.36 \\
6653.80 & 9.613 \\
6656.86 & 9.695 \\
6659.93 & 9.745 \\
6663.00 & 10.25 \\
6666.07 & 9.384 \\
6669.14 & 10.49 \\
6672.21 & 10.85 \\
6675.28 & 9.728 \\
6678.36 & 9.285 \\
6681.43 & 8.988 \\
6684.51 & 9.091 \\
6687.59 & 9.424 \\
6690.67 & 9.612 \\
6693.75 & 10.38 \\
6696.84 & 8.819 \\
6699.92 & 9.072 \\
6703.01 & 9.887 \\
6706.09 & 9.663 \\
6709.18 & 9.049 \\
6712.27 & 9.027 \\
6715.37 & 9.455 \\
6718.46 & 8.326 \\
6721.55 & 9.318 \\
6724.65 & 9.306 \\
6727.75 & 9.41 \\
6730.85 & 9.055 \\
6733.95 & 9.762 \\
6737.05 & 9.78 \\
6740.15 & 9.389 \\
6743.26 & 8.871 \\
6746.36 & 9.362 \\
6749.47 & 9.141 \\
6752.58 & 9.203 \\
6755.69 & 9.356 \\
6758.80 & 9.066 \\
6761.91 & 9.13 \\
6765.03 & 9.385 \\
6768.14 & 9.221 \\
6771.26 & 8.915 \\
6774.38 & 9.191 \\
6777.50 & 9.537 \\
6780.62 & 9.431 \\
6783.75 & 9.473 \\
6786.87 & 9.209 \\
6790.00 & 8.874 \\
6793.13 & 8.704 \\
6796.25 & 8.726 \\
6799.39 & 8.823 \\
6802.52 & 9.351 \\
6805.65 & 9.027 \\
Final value 0.97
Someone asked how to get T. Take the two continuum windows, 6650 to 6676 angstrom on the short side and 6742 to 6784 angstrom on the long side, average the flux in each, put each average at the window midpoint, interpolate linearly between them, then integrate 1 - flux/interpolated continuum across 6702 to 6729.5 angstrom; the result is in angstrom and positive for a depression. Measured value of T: 1.0 angstrom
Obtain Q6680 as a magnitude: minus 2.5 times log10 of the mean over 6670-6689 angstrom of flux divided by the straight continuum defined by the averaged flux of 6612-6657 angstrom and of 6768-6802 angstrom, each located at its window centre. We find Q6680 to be 0.01 mag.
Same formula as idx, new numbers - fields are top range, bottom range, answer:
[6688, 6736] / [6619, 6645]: 0.97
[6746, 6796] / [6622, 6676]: 0.96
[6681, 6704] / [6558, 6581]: 1.02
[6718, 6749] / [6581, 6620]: 0.97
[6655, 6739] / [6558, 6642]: 1.00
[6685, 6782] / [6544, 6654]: 0.98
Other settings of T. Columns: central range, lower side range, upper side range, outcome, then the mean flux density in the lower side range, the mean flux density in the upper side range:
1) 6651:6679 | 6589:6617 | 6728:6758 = -0.76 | 9.95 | 9.32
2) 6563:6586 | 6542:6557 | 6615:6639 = 1.05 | 10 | 9.91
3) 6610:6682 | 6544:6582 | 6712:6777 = -2.72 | 9.78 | 9.23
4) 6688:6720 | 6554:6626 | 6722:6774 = 0.36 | 9.87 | 9.27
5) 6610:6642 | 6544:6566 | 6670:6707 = -0.55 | 9.95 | 9.58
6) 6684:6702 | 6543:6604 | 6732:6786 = 0.13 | 9.85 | 9.3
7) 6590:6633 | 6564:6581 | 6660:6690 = -1.71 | 9.47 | 9.72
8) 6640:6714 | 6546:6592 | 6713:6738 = -1.55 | 9.84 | 9.28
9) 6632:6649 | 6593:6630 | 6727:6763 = 0.14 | 9.96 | 9.29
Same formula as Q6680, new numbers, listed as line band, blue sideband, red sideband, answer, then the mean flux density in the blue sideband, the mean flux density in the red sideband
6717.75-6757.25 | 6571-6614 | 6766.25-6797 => 0.00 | 9.85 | 9.14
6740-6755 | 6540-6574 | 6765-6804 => 0.01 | 9.84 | 9.13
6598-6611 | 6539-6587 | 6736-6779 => -0.02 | 9.82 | 9.25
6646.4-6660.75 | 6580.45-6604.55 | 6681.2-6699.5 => -0.02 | 9.95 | 9.39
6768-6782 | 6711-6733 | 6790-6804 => -0.03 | 9.14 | 8.89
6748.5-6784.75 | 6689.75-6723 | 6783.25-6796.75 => -0.02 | 9.32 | 8.99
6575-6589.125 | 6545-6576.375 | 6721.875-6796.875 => -0.02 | 9.77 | 9.24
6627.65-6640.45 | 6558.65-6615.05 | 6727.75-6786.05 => -0.01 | 9.8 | 9.3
